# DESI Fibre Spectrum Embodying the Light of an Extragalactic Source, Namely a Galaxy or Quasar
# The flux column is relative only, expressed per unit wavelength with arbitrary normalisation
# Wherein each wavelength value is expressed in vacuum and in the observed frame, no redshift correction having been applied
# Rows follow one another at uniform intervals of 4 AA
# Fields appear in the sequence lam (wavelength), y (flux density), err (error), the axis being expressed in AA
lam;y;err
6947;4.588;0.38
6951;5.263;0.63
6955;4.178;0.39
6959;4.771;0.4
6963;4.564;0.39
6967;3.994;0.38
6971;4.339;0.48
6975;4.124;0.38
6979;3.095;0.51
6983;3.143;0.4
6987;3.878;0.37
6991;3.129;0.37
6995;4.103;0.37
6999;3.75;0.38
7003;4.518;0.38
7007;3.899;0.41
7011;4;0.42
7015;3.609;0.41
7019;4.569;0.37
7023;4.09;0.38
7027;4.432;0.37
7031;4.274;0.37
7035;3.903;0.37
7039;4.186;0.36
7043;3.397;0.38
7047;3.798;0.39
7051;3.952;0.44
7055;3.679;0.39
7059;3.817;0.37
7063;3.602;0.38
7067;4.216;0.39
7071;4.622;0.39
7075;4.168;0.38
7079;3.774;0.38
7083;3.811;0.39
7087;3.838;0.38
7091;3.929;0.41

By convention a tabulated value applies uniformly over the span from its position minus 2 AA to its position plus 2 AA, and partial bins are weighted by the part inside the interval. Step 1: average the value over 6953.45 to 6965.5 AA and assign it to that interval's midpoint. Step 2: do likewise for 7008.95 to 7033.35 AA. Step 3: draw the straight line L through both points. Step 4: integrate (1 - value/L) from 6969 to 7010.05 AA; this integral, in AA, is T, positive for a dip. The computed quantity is 5.0 AA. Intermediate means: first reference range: 4.5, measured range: 3.8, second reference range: 4.16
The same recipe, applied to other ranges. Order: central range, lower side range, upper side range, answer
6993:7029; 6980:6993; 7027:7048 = -4.5 AA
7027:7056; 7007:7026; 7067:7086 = 1.1 AA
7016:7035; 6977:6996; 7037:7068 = -3.1 AA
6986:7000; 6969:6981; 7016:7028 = 1.1 AA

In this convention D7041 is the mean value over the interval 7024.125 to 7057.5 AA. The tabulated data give 3.95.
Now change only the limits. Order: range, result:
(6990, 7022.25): 3.98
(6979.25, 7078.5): 3.93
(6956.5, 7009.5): 3.95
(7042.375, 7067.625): 3.78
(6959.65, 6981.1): 4.07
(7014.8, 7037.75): 4.19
